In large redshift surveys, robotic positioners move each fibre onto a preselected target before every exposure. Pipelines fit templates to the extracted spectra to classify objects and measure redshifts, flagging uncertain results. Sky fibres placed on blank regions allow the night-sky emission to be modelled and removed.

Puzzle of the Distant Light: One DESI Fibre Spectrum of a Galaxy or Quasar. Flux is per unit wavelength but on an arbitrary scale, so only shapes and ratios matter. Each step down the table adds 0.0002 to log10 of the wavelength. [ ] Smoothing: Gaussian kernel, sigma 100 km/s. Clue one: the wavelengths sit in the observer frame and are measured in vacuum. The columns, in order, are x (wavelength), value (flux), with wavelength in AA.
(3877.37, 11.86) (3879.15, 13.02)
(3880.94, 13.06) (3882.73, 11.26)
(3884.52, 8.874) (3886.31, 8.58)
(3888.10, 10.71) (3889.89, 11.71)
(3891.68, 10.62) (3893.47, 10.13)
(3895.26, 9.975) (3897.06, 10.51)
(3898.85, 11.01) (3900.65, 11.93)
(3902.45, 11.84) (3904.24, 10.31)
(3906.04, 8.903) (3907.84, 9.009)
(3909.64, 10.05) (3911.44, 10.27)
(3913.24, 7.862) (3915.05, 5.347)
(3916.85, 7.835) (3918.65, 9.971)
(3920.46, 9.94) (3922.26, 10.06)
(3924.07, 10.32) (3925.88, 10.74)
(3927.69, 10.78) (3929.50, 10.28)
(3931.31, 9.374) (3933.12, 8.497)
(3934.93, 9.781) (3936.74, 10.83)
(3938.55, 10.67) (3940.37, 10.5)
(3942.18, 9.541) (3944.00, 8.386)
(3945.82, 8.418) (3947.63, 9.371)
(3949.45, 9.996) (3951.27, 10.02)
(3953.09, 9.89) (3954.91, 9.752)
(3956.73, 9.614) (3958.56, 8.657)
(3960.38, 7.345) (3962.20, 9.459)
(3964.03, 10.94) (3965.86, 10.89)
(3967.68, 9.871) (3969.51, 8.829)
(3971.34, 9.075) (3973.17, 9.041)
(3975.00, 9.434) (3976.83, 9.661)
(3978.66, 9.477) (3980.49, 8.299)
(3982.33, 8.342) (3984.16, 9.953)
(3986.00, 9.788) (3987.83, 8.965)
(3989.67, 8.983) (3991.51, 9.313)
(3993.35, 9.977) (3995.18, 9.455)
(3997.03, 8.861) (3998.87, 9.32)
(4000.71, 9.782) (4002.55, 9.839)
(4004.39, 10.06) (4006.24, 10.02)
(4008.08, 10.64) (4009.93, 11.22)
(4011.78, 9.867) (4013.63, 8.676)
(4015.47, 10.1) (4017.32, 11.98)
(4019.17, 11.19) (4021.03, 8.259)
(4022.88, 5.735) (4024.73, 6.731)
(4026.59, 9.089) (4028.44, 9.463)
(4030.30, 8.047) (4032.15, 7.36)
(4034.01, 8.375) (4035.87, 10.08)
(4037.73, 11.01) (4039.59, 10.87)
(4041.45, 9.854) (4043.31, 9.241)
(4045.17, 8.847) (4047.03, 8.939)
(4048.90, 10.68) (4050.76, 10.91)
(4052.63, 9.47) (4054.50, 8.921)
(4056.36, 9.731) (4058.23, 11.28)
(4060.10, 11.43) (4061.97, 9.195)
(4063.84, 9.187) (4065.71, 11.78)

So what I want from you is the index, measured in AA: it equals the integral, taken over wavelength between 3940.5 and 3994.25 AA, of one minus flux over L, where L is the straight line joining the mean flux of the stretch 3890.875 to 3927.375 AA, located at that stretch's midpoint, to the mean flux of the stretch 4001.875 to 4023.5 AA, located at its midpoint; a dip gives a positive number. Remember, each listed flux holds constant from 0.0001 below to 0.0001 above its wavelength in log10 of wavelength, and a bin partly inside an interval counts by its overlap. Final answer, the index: 2.6 AA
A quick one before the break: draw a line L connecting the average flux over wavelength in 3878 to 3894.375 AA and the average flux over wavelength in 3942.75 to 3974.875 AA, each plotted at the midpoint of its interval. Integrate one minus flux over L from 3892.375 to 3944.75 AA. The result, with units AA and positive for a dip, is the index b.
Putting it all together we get 2.1 AA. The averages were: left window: 10.9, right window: 9.39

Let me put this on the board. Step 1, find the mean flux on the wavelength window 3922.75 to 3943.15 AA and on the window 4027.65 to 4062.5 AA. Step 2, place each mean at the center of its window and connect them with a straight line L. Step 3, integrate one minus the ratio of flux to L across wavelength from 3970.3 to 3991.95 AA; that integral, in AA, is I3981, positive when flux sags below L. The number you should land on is 1.6 AA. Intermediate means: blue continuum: 10.1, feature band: 9.19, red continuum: 9.68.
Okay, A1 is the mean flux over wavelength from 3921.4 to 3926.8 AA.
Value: 10.4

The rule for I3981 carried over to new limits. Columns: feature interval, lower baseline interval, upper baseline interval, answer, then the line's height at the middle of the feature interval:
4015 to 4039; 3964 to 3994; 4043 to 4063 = 1.7 AA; 9.73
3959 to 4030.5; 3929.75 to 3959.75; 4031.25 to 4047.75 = 0.7 AA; 9.49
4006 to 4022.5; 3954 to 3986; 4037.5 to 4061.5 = -0.6 AA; 9.74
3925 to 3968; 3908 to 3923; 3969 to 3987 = -3.2 AA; 9.05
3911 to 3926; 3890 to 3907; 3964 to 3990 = 1.9 AA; 10.3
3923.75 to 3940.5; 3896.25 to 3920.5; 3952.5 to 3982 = -1.1 AA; 9.51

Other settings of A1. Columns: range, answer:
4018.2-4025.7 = 8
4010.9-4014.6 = 9.29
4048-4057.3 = 9.94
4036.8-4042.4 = 10.6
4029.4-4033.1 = 7.71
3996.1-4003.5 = 9.45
